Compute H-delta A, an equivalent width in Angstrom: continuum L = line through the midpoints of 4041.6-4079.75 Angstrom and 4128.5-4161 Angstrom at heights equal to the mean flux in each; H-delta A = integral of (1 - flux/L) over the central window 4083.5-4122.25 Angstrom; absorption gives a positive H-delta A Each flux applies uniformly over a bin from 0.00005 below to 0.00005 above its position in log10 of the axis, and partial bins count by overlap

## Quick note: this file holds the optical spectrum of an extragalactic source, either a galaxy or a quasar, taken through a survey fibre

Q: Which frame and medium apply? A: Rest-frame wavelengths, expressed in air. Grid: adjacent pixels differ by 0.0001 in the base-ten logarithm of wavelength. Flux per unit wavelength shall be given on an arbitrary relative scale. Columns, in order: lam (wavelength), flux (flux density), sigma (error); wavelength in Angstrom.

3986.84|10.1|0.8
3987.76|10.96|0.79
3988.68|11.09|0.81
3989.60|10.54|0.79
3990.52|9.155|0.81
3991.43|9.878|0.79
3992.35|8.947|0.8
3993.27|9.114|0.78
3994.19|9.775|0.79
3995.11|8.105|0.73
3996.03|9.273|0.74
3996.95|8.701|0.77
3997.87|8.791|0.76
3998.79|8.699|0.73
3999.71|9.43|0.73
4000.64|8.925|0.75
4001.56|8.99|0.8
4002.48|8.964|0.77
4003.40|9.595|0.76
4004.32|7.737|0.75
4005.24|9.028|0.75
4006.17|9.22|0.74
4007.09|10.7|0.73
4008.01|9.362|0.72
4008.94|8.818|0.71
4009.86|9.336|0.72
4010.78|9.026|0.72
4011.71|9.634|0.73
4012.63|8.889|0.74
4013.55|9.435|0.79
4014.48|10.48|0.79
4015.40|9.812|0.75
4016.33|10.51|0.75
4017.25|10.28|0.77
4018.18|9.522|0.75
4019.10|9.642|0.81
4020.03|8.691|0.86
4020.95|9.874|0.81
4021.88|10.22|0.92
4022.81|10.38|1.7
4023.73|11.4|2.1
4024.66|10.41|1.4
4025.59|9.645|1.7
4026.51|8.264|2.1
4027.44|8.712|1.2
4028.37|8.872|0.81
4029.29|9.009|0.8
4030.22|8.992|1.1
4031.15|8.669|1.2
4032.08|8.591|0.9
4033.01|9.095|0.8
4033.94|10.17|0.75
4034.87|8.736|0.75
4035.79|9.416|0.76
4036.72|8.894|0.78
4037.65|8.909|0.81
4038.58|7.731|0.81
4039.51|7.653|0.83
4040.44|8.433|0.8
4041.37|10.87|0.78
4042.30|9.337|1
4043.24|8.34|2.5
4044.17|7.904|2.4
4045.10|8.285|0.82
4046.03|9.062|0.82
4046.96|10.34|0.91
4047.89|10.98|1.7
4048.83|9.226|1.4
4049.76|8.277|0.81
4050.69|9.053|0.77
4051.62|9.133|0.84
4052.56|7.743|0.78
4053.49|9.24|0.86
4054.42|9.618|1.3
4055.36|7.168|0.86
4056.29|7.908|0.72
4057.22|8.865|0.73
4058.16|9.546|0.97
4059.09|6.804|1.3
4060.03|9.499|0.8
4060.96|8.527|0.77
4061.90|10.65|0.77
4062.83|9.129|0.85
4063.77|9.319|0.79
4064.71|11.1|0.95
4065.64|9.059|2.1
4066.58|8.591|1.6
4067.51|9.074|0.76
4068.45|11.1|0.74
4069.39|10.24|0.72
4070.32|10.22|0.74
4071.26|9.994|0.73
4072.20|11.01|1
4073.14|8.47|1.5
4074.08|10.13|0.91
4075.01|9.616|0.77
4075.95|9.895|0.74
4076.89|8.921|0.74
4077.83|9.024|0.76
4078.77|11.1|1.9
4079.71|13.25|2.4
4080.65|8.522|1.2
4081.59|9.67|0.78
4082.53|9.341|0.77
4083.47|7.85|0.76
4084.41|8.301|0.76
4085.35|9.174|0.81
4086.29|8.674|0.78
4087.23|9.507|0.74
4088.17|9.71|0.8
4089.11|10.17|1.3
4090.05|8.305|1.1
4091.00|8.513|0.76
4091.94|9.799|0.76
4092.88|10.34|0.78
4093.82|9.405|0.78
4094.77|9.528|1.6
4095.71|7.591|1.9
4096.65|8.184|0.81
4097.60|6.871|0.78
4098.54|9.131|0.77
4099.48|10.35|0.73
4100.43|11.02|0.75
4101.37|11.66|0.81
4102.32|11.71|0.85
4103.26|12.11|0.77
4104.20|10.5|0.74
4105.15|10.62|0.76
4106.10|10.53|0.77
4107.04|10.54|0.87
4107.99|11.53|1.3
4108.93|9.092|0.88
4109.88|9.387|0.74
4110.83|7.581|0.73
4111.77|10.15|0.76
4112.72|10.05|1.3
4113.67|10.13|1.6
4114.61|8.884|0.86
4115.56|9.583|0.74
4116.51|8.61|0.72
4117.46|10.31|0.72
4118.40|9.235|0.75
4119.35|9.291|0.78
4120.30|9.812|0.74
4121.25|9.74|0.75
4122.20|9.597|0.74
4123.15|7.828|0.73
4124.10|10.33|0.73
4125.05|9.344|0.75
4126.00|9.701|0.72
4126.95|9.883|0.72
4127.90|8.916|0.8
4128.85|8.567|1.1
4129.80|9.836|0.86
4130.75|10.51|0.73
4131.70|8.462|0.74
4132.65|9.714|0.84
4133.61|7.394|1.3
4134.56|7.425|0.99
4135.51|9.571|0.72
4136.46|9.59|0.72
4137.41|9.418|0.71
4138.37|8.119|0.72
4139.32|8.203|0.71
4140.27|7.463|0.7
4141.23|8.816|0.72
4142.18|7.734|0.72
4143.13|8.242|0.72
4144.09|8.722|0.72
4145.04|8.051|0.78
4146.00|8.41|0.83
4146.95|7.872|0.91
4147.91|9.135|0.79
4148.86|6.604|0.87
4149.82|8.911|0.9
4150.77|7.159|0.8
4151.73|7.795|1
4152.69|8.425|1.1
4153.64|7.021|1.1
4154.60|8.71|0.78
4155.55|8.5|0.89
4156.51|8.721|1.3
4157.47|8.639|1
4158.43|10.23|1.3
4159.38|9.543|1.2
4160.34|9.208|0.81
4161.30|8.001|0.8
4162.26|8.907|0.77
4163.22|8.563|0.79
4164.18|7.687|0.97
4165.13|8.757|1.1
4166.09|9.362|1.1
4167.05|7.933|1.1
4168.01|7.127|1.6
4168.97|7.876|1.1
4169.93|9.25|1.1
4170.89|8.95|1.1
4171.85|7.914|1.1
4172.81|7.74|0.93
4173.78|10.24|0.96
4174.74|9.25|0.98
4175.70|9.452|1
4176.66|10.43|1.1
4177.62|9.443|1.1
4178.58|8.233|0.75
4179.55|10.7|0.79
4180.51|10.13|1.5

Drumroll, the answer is -2.9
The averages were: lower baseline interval 9.35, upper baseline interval 8.55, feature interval 9.62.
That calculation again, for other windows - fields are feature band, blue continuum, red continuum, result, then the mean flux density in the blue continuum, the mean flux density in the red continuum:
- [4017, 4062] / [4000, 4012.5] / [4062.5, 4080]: 2.2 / 9.17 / 9.93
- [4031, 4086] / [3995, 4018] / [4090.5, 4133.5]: 1.3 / 9.29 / 9.63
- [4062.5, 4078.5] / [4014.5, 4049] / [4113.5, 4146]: -0.9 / 9.34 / 9.01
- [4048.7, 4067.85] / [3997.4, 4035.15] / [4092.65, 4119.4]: 1.3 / 9.38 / 9.79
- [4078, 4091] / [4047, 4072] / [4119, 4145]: -0.4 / 9.27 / 8.95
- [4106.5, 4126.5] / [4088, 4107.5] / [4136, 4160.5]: -0.5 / 9.84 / 8.42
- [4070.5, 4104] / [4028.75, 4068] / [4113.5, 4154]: -2.8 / 8.98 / 8.79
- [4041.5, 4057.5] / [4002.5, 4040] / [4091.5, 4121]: 1.0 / 9.33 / 9.79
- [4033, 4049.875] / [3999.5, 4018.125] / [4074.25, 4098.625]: 0.5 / 9.41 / 9.26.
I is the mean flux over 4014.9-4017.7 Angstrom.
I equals 10.2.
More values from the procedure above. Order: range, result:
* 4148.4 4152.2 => 7.62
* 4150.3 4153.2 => 7.78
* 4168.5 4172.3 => 8.51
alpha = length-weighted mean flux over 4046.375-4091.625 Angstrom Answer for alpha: 9.37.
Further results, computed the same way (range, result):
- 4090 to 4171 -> 9.06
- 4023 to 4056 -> 9.04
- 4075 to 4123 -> 9.64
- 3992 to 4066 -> 9.18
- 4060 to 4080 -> 9.88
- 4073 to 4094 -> 9.48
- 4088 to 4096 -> 9.28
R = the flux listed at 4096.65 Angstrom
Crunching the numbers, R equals 8.184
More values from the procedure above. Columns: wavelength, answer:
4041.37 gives 10.87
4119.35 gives 9.291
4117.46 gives 10.31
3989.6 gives 10.54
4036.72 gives 8.894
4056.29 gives 7.908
